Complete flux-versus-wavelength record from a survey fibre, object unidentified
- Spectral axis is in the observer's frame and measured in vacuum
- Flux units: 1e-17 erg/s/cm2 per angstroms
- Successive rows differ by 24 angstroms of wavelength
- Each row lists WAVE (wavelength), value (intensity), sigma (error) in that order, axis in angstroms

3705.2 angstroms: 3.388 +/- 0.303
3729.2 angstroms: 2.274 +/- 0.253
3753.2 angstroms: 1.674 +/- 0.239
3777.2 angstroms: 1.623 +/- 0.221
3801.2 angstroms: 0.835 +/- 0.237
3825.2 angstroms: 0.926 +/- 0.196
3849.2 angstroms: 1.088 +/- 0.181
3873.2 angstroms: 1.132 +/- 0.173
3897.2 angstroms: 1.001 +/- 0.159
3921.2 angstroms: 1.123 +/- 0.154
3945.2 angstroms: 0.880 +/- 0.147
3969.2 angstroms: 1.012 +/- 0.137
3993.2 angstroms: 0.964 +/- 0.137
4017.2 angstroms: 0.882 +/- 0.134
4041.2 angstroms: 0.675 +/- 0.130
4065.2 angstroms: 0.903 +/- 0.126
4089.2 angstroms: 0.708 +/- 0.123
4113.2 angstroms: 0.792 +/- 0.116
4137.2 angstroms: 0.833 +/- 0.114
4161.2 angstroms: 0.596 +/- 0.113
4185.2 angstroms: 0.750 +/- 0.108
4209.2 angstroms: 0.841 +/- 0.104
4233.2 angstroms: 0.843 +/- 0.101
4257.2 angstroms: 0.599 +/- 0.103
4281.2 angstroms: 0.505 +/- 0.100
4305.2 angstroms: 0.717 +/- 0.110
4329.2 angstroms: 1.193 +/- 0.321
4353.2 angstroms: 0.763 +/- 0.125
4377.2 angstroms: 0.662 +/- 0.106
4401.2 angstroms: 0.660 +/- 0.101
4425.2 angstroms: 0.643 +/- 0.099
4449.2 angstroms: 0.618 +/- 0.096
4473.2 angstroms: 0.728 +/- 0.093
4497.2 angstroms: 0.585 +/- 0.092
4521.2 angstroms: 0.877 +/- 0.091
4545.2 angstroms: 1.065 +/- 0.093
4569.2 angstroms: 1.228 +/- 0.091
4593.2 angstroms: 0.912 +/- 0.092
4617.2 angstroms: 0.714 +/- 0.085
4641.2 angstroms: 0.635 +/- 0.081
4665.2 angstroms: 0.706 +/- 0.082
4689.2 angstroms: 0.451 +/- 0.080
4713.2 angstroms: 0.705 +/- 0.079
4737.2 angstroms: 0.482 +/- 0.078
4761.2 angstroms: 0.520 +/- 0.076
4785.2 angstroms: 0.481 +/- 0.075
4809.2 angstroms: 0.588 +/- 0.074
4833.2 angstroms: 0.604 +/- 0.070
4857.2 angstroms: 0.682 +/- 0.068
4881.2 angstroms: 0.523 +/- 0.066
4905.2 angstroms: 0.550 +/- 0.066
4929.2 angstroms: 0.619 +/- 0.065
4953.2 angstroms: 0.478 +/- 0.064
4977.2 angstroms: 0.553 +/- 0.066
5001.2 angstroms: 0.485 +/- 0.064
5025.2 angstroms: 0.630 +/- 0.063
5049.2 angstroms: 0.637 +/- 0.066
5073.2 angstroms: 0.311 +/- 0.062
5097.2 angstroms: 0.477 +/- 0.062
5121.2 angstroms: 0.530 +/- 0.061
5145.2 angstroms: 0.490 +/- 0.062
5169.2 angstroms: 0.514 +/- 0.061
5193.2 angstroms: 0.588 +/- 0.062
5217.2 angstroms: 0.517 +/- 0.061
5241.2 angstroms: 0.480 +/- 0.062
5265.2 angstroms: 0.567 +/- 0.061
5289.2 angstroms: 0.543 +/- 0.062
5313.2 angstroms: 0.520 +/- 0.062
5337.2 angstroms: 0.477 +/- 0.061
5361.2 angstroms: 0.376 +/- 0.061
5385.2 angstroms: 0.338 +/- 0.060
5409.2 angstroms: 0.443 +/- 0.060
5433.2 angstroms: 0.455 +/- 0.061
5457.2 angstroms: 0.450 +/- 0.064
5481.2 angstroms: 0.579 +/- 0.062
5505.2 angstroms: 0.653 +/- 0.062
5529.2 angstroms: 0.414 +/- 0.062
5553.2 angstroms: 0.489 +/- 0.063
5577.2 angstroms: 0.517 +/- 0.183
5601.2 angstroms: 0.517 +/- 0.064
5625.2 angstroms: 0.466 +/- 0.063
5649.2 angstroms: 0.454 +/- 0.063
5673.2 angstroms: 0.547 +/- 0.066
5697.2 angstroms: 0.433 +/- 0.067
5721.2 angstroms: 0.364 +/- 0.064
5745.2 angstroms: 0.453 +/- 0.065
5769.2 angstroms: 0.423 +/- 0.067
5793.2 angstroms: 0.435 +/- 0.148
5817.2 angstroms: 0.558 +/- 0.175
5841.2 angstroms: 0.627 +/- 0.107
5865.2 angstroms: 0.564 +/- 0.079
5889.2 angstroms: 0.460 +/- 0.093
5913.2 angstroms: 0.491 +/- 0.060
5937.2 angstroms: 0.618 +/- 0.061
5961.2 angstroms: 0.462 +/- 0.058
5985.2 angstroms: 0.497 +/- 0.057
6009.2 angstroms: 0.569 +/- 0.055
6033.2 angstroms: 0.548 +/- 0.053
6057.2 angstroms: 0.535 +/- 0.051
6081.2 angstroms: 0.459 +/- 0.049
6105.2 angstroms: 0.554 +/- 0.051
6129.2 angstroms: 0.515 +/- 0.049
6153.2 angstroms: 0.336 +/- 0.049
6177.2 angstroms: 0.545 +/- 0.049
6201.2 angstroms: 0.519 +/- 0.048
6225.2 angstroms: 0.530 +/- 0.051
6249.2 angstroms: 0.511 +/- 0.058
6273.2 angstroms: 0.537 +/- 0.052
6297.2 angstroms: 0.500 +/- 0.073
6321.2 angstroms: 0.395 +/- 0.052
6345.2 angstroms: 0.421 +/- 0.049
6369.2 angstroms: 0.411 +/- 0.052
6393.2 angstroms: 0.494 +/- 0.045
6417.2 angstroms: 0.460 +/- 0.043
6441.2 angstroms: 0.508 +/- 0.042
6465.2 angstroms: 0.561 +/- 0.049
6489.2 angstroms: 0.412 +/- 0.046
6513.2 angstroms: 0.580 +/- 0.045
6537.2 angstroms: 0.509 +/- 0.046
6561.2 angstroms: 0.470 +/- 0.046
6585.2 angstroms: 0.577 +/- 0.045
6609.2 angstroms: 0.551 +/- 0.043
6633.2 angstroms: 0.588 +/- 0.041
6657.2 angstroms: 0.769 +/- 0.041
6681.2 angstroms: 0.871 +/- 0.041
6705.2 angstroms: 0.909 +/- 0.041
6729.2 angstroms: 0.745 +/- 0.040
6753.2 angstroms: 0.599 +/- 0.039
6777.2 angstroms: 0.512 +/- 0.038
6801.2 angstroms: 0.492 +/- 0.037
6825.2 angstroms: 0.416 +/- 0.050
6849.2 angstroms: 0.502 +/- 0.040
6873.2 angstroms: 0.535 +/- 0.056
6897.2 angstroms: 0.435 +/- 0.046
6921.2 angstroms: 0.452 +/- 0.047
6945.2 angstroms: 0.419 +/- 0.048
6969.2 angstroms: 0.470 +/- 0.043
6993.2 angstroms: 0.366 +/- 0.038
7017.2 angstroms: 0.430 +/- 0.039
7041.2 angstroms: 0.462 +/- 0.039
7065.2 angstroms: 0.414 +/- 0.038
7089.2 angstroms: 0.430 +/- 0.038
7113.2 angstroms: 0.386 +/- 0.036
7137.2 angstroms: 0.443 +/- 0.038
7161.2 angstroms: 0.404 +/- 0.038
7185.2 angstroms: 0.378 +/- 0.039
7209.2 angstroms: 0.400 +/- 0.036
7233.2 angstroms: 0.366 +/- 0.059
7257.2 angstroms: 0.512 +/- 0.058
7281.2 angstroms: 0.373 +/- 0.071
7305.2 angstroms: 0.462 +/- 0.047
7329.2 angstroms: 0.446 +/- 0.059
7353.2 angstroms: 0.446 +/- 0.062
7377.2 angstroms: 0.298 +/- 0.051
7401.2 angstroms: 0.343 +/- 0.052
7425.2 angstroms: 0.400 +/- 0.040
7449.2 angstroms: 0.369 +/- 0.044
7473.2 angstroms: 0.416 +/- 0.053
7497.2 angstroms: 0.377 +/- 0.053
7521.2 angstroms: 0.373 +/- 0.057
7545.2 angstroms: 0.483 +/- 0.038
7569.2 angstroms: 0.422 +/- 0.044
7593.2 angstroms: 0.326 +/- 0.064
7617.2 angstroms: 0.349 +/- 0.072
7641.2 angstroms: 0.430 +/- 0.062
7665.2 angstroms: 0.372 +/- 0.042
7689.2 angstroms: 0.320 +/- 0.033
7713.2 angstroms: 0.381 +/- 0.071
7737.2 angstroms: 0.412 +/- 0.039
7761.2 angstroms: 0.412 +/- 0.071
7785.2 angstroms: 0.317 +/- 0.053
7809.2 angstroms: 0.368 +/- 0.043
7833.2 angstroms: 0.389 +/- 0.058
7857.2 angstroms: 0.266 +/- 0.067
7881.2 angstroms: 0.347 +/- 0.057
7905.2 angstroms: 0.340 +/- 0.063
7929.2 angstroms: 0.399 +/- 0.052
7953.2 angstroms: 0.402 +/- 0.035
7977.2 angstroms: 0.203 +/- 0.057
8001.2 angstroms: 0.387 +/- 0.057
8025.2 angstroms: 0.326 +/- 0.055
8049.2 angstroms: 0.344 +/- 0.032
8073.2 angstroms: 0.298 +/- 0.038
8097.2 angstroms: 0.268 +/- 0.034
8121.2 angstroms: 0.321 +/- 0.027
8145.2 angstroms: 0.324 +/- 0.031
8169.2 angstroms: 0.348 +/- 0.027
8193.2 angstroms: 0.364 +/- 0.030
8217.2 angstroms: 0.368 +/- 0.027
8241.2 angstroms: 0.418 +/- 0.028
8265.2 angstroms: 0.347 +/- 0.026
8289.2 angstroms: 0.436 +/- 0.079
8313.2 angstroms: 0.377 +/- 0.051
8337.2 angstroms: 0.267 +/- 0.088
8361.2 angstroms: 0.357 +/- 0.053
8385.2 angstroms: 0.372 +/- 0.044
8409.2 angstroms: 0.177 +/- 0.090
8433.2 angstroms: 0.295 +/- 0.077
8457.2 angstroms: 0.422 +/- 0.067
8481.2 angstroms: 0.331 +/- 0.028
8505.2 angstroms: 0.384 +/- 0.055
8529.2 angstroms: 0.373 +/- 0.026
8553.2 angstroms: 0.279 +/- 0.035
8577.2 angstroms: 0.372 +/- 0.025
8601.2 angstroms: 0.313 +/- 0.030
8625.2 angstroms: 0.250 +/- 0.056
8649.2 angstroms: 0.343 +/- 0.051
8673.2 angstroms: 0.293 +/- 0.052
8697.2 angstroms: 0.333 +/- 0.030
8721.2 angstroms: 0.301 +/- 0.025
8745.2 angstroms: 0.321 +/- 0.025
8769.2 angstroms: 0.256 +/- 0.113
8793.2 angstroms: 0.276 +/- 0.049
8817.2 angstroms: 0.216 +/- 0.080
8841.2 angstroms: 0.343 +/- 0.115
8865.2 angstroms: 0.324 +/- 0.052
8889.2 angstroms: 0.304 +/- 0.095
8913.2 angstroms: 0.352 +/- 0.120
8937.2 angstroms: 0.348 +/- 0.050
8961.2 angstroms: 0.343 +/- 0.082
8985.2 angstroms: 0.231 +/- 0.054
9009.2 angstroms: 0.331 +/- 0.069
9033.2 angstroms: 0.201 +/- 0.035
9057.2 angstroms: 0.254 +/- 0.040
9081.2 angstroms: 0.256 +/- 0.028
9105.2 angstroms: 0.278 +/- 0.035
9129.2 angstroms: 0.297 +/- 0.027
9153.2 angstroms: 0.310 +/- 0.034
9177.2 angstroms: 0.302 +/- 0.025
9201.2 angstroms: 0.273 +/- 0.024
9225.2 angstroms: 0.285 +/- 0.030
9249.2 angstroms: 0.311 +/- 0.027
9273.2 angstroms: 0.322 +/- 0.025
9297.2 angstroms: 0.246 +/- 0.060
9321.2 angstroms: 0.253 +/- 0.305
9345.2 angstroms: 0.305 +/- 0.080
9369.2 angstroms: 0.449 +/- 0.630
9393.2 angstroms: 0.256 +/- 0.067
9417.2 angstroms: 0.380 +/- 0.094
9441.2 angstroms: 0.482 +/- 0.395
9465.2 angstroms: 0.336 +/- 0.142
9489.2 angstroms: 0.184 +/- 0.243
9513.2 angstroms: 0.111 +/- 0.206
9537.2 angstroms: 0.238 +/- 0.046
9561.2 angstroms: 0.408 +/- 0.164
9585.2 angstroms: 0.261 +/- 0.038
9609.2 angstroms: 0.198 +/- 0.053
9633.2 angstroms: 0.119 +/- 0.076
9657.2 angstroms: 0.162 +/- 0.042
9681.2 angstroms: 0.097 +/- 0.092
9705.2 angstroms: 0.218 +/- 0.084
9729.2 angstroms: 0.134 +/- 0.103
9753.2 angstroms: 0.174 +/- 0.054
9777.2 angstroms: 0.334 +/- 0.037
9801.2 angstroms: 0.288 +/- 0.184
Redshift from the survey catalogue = 1.39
